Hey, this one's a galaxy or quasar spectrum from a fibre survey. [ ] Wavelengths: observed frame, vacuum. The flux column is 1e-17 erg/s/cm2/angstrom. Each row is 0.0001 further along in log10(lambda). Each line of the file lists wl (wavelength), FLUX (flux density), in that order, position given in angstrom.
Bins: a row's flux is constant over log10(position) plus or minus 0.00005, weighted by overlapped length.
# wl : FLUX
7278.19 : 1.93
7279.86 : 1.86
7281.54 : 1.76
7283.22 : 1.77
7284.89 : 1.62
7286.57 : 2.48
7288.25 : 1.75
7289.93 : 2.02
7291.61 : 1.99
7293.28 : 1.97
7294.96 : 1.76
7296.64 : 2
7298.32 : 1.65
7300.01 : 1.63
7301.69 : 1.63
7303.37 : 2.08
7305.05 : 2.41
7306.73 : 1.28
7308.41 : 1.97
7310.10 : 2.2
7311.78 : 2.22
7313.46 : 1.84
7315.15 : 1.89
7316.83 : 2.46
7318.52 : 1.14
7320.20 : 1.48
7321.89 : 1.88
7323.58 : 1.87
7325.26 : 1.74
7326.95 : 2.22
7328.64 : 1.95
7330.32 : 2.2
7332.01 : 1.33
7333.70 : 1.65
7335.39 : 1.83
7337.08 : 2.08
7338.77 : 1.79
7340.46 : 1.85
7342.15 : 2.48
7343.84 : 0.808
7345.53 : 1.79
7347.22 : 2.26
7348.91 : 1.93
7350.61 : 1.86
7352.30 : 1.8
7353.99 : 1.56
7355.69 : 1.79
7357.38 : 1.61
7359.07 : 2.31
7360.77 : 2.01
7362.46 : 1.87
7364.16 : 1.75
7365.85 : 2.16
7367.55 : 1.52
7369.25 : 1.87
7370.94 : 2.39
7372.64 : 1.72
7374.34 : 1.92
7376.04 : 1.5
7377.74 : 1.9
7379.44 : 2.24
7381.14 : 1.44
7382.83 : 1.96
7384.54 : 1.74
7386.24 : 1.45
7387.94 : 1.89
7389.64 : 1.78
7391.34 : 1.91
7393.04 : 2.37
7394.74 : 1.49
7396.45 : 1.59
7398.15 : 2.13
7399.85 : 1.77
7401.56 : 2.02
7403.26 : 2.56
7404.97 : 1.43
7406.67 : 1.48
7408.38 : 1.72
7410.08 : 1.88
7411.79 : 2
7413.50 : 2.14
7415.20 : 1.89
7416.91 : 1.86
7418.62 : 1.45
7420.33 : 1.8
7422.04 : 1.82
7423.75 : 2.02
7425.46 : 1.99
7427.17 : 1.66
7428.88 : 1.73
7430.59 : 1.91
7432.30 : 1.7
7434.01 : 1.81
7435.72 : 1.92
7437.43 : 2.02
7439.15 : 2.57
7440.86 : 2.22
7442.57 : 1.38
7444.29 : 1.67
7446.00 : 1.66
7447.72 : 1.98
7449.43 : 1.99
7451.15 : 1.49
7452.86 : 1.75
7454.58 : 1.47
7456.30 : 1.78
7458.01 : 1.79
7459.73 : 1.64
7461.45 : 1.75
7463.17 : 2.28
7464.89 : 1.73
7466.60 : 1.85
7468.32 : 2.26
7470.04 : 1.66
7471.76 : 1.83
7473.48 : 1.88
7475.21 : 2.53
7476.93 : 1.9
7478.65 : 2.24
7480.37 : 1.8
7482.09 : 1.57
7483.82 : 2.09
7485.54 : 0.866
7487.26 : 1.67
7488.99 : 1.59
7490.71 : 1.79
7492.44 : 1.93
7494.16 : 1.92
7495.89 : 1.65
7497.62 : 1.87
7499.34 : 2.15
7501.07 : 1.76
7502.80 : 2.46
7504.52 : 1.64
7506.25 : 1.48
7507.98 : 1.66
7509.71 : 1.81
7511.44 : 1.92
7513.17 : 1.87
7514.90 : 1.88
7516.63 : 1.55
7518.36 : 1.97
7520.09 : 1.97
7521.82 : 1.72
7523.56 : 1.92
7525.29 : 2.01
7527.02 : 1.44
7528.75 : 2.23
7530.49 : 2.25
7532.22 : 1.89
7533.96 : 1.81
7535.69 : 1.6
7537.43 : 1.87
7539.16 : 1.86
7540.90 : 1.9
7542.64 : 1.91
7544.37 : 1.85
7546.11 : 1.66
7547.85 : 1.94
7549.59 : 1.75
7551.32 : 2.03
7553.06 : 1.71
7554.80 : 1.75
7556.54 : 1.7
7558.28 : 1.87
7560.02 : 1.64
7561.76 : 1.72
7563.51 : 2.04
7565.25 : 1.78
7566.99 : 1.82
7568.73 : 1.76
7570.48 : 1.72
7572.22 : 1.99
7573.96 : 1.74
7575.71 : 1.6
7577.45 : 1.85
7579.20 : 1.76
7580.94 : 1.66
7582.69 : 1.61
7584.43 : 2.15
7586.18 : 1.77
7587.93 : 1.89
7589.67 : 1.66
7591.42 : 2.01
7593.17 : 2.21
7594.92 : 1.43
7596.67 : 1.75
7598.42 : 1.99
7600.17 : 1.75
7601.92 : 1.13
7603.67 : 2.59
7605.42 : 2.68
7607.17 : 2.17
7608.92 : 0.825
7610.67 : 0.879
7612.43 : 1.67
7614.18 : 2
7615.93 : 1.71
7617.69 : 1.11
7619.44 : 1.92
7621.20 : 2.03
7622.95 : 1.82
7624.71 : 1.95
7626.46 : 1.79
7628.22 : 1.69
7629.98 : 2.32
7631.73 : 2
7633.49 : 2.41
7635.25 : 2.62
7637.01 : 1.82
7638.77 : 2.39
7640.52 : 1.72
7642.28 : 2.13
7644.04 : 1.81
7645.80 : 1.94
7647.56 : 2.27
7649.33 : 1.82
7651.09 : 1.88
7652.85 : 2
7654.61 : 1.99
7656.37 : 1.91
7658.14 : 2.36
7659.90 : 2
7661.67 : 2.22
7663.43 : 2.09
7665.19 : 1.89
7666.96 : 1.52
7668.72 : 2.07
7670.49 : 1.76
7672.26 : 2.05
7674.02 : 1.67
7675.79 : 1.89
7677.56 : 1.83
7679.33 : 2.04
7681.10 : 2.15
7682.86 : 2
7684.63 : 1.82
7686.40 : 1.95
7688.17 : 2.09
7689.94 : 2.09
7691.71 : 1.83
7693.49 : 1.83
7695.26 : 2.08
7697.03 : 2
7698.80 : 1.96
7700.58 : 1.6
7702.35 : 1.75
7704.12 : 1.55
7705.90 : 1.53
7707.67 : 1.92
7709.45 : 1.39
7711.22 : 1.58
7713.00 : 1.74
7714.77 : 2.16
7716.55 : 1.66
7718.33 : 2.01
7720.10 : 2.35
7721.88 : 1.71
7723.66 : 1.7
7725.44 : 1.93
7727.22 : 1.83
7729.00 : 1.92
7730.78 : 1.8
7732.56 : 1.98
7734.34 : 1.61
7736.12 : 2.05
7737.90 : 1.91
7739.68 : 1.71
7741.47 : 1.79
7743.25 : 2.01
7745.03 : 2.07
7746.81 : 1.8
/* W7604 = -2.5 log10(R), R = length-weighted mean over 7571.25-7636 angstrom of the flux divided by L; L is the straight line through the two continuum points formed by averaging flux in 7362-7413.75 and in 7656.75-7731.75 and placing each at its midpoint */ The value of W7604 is 0.022 mag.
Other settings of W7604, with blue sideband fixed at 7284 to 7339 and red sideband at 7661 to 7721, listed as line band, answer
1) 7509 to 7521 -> 0.016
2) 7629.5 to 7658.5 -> -0.105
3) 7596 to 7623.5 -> 0.079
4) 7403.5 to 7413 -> 0.064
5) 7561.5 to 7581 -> 0.052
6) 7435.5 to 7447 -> -0.022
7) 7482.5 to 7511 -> 0.067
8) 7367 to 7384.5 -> 0.020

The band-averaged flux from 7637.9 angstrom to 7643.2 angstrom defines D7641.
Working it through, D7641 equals 2.08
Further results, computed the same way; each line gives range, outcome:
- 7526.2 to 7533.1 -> 1.95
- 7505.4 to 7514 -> 1.75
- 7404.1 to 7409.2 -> 1.54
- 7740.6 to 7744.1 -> 1.9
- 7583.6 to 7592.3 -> 1.89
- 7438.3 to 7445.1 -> 1.96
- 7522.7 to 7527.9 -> 1.79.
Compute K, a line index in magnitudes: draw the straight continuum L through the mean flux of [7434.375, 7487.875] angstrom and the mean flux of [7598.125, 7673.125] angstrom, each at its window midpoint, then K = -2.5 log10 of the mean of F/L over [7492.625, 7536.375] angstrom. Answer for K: 0.01 mag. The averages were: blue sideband 1.85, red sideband 1.92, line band 1.86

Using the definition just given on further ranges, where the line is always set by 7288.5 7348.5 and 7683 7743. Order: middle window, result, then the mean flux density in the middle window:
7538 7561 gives 0.024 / 1.81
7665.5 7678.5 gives 0.011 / 1.83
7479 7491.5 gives 0.129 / 1.65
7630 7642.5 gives -0.173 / 2.17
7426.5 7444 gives -0.016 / 1.89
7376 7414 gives 0.009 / 1.85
